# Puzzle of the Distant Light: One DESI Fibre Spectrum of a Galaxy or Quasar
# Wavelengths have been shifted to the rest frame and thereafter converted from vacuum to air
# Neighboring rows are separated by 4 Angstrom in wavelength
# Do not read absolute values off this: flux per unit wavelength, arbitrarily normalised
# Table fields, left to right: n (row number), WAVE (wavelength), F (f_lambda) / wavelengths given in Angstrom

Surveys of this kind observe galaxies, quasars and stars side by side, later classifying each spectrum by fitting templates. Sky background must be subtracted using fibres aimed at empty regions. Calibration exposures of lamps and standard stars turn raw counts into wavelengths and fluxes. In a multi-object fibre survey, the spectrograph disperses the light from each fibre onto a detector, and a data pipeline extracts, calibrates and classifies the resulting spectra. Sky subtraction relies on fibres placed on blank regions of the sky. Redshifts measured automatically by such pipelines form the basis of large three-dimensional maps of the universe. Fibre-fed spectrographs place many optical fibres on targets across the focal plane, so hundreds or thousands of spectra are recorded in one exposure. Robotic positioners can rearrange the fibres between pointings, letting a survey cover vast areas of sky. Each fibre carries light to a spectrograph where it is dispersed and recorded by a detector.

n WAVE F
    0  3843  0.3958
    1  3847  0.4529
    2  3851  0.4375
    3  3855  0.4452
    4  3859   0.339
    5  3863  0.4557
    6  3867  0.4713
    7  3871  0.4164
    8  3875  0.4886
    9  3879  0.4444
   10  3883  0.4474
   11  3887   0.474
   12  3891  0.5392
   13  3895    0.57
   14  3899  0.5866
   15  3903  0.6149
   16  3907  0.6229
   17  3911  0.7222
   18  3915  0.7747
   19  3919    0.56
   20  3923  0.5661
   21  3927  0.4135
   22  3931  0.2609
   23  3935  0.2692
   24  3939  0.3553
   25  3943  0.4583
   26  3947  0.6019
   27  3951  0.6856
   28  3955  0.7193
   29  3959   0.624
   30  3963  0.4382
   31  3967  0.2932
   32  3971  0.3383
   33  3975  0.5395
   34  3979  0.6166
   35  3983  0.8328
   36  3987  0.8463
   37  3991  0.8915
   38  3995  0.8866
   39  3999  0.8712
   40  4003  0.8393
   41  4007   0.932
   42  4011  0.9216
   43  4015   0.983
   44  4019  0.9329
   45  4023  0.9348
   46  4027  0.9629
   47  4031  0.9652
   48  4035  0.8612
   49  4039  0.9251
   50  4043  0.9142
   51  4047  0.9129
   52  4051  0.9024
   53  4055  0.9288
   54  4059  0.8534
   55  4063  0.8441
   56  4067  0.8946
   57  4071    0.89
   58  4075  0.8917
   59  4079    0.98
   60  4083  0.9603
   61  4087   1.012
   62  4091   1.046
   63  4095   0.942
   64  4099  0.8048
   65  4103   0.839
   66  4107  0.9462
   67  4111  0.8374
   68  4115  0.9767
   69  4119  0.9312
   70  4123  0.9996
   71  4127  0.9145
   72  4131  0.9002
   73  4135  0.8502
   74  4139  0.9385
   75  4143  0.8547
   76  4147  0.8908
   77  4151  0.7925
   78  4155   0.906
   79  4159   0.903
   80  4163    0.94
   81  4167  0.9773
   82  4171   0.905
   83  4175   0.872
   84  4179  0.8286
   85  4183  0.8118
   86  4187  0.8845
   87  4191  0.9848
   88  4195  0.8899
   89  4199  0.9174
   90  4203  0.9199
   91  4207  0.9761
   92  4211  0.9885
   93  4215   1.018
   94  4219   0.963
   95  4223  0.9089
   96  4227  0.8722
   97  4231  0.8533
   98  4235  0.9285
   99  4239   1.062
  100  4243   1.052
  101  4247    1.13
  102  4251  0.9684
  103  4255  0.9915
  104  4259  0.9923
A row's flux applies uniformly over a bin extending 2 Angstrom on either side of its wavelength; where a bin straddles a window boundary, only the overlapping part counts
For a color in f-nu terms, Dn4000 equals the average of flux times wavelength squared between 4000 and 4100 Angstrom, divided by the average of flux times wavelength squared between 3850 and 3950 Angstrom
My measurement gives 2.0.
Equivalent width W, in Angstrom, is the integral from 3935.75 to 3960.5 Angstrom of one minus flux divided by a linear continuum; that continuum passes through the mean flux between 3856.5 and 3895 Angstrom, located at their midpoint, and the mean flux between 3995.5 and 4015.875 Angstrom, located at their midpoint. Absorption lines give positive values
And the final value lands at 5.3 Angstrom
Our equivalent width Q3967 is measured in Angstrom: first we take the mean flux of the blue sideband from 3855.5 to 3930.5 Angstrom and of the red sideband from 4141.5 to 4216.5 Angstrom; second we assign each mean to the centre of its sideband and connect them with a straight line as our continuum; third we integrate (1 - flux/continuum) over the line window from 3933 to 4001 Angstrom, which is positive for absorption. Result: 2.5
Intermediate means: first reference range 0.521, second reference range 0.908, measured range 0.604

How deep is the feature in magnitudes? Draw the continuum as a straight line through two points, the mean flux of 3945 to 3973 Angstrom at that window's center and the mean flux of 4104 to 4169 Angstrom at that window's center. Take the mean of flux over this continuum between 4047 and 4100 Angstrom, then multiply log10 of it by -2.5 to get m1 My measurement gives -0.19 mag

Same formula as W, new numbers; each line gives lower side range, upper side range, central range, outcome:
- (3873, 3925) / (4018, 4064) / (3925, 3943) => 8.7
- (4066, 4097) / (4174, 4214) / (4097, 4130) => 1.2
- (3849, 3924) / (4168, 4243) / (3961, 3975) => 5.5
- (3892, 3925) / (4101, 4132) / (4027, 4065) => -4.0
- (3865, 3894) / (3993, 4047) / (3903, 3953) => 7.2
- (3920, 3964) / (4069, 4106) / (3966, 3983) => 2.7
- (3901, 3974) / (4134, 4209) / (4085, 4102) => -3.8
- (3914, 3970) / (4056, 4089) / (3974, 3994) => -4.1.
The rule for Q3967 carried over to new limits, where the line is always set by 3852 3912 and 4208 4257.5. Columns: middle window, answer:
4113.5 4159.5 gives -3.09 Angstrom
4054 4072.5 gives -3.22 Angstrom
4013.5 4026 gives -4.70 Angstrom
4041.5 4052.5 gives -2.76 Angstrom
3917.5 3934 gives 3.70 Angstrom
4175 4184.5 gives 0.78 Angstrom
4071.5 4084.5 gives -2.84 Angstrom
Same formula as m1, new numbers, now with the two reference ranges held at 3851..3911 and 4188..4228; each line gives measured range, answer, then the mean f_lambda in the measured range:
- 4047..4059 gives -0.23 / 0.905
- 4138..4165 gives -0.03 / 0.888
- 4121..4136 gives -0.10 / 0.921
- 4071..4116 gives -0.18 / 0.928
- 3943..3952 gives -0.01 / 0.598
